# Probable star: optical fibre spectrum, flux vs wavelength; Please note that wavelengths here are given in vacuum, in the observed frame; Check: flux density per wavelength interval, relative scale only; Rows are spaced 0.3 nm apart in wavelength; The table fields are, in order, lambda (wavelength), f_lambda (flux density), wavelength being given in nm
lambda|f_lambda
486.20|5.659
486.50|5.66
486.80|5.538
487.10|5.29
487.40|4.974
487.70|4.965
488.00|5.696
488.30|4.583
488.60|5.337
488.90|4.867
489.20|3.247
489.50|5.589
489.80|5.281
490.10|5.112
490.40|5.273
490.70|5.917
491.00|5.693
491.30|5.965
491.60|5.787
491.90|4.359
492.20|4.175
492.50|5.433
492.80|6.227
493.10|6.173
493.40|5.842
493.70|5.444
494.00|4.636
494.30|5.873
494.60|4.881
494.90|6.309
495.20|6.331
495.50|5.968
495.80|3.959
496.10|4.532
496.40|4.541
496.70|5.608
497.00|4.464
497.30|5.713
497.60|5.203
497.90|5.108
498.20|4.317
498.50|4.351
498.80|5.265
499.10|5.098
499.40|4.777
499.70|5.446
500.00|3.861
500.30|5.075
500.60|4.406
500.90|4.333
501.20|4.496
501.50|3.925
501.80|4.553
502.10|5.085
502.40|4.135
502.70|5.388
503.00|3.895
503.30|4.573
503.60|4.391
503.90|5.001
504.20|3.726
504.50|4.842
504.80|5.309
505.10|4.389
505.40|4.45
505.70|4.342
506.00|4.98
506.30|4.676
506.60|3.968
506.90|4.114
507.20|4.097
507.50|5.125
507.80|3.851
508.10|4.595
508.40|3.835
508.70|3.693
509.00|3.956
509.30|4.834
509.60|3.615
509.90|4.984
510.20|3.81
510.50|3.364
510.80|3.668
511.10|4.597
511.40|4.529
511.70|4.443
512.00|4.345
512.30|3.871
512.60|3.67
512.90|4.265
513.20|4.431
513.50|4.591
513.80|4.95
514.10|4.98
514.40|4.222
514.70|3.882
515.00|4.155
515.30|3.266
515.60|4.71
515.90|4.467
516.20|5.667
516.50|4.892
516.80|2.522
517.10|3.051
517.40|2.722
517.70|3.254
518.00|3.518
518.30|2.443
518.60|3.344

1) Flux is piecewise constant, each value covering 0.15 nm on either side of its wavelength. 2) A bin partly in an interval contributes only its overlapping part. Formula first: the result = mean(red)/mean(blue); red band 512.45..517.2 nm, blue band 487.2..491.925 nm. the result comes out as 0.82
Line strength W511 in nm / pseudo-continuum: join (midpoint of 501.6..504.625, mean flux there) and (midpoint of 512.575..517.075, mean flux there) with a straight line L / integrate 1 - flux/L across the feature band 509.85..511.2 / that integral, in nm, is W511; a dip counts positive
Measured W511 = 0.119 nm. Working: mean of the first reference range 4.55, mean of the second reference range 4.29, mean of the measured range 4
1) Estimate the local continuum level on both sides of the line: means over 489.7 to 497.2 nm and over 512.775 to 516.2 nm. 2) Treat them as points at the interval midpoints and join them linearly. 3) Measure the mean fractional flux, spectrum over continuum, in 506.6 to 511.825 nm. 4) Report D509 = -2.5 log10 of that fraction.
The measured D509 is 0.12 mag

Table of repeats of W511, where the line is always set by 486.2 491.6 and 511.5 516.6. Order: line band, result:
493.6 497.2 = -0.126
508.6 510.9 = 0.274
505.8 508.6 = 0.173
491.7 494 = -0.097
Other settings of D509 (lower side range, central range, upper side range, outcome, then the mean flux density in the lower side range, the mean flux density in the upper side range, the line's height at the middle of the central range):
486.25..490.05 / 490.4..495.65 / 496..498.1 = -0.11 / 5.1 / 5.02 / 5.06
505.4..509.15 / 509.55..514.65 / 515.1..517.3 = -0.03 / 4.28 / 4.05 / 4.16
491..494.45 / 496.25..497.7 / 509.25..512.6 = 0.01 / 5.46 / 4.14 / 5.15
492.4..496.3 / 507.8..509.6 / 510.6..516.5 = 0.13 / 5.5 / 4.36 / 4.65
